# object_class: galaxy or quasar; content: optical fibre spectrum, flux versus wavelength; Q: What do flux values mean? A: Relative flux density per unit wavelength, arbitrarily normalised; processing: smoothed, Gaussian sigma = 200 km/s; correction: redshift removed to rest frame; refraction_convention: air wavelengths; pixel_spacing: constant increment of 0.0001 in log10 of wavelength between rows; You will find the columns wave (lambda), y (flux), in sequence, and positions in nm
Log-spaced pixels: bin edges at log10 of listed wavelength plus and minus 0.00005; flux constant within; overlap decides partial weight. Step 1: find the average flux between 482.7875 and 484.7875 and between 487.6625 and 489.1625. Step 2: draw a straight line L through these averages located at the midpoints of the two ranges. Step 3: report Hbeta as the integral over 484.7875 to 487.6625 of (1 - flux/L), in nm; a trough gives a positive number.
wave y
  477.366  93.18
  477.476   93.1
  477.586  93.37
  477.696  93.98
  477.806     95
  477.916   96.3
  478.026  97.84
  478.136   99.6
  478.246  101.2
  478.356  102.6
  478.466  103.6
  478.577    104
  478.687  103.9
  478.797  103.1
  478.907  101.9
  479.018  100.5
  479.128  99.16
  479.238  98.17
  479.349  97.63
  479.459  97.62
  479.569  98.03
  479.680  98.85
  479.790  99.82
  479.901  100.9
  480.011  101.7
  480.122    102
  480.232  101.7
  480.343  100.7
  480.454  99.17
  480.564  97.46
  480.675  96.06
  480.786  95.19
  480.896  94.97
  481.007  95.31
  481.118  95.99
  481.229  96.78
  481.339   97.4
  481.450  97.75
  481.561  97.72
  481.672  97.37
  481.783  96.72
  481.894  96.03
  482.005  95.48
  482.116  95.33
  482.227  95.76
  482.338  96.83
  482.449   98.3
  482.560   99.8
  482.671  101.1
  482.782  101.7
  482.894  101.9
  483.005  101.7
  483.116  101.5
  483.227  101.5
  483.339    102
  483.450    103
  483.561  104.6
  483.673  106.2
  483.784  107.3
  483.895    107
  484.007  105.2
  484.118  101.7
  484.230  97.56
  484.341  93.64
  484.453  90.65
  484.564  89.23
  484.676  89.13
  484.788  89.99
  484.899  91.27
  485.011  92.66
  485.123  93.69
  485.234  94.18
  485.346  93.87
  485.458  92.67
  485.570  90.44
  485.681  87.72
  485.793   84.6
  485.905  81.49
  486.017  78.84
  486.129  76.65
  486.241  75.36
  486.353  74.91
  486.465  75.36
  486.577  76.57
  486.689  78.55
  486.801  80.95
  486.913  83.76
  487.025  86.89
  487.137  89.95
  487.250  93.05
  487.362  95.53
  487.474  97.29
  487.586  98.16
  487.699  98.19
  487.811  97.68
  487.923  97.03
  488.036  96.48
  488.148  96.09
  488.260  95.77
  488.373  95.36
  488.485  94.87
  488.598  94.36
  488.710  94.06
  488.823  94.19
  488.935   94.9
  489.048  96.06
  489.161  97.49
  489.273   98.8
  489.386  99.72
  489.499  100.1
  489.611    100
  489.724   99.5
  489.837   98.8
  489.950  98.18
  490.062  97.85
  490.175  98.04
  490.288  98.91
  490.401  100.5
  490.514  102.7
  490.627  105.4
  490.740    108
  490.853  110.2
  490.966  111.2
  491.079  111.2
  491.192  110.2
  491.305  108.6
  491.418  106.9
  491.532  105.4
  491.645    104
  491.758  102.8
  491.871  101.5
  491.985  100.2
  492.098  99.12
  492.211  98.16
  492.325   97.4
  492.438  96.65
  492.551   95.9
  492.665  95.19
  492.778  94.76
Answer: 0.324 nm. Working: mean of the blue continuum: 99.9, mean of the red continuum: 95.8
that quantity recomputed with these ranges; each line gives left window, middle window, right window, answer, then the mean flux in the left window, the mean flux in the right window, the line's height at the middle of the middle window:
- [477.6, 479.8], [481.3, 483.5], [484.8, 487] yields -0.17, 99.5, 84.6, 91.8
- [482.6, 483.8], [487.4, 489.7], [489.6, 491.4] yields 0.15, 103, 104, 104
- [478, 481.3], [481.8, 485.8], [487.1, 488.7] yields 0.02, 99.5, 95.7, 97.6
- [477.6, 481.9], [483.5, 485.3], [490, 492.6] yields 0.06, 98.8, 103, 101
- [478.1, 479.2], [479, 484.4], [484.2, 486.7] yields -0.26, 102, 86.5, 95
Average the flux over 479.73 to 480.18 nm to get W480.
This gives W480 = 101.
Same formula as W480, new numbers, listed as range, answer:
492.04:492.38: 98.2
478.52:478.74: 104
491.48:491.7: 105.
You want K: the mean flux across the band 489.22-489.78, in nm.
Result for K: 99.6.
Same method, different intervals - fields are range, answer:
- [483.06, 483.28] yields 102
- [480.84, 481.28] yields 95.8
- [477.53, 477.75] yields 93.6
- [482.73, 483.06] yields 102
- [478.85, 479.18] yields 101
